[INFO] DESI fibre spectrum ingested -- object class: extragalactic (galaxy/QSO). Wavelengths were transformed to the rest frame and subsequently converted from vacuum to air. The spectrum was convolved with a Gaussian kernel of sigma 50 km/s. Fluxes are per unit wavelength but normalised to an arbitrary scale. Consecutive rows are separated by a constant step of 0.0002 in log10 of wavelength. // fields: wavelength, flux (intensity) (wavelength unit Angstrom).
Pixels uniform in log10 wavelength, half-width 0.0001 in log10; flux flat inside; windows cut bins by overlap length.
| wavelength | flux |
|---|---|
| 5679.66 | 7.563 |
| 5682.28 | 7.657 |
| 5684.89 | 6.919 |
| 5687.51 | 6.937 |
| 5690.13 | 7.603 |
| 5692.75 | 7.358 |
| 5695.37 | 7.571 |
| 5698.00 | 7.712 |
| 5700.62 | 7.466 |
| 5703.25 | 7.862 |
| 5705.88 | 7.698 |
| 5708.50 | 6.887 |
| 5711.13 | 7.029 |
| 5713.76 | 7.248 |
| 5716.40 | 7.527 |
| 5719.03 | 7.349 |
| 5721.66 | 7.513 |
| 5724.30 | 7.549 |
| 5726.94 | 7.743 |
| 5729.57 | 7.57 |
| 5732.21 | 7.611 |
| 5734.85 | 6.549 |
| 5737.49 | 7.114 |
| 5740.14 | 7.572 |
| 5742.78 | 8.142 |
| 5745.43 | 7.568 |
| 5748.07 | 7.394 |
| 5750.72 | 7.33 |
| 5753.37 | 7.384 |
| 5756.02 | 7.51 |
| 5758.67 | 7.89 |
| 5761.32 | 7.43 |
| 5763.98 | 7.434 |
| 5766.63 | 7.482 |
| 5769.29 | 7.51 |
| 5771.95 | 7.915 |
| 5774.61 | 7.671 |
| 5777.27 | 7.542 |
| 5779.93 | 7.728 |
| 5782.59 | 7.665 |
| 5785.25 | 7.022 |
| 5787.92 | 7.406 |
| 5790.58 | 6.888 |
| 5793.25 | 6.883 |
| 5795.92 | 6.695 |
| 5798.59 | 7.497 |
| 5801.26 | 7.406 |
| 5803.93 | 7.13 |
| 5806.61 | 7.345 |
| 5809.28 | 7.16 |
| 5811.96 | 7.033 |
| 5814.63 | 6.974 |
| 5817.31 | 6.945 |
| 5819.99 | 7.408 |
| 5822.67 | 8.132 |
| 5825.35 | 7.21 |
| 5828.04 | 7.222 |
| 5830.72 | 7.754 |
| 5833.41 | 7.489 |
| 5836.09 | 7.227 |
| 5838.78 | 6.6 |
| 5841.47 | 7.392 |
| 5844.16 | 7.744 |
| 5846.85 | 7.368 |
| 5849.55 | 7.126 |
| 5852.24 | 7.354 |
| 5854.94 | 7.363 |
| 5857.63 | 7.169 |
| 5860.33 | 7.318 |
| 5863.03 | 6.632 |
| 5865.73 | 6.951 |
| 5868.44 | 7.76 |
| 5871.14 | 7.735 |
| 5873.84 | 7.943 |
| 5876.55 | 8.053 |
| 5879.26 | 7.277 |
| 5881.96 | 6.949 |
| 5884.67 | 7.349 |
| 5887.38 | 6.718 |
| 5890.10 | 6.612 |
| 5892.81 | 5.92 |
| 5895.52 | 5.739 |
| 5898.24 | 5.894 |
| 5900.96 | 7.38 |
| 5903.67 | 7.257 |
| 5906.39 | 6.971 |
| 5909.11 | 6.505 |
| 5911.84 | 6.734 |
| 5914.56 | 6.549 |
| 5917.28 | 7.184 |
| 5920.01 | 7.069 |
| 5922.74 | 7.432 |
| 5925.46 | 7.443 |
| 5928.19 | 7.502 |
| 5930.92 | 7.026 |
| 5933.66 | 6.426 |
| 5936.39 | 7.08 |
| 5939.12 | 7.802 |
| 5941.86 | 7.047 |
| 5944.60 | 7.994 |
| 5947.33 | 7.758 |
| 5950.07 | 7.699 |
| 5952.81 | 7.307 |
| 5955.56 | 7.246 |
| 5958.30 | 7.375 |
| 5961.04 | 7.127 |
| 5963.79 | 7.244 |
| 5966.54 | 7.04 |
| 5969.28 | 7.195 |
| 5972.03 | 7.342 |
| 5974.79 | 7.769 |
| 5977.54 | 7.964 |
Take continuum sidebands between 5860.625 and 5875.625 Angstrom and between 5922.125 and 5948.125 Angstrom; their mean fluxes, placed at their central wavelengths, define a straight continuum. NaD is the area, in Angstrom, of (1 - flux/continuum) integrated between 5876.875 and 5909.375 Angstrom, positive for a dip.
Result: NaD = 2.75 Angstrom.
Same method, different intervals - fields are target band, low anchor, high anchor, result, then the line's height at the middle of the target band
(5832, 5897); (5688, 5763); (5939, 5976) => 2.41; 7.43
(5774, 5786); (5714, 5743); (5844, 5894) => -0.29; 7.36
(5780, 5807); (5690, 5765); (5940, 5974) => 0.83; 7.44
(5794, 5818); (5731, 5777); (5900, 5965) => 0.93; 7.42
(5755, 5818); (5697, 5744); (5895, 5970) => 0.05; 7.35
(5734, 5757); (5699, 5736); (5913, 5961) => -0.06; 7.39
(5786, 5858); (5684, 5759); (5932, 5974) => 1.22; 7.38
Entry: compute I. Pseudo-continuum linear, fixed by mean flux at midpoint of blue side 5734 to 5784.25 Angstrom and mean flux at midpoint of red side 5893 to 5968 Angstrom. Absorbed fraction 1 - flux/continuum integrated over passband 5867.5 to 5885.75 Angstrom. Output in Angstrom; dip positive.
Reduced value -0.9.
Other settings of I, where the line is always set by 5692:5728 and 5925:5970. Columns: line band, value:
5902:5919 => 1.1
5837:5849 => 0.2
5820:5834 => -0.3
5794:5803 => 0.3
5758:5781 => -0.6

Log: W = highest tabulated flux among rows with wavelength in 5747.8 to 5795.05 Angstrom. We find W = 7.915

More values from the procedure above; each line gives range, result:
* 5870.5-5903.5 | 8.053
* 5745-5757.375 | 7.568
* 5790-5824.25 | 8.132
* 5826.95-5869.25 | 7.76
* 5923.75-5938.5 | 7.502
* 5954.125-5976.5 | 7.769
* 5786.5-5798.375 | 7.406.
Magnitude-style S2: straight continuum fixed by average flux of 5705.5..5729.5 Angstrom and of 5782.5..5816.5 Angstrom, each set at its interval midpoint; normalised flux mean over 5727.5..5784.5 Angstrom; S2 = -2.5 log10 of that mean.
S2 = -0.04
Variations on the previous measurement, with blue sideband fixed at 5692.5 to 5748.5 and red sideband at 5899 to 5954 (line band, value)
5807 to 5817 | 0.04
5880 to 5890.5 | 0.04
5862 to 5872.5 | 0.00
